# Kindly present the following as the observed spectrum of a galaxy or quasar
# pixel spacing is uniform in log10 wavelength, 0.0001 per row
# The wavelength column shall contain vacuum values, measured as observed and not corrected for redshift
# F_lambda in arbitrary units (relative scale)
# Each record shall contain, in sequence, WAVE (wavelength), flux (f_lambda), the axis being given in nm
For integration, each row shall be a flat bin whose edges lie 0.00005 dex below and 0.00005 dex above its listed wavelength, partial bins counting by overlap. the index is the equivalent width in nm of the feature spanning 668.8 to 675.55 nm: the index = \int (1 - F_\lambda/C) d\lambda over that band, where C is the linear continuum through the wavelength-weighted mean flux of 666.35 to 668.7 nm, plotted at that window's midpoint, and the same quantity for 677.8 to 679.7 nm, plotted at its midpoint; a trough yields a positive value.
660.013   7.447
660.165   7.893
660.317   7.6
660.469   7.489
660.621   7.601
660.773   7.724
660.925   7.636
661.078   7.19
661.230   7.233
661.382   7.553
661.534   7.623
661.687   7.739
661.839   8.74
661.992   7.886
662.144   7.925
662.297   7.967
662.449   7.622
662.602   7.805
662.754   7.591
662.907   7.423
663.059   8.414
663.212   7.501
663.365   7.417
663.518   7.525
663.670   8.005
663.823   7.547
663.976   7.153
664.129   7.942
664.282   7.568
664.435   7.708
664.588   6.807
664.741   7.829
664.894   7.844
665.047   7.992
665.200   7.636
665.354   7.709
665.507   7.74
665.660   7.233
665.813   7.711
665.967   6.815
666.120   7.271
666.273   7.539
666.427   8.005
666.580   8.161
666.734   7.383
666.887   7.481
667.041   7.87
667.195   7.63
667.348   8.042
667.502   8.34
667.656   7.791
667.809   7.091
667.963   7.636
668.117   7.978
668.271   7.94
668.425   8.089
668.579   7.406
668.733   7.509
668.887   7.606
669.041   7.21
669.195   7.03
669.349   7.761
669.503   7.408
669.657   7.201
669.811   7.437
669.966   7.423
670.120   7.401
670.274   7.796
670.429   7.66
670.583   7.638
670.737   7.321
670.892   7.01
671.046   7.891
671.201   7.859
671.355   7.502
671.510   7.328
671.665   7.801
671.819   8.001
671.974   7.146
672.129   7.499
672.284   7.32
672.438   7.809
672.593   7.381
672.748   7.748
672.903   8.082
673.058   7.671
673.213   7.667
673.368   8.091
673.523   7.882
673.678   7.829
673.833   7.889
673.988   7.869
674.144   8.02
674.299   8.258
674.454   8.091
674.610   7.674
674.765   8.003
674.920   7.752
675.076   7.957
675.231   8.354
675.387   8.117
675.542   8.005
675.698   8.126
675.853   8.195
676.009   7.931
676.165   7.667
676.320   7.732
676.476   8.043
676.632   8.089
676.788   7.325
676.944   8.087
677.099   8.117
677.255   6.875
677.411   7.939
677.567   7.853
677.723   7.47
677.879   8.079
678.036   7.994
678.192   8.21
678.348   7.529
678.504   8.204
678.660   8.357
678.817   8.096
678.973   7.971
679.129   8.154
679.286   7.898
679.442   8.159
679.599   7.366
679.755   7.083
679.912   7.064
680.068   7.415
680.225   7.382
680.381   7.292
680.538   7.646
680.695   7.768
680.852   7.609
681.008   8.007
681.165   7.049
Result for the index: 0.16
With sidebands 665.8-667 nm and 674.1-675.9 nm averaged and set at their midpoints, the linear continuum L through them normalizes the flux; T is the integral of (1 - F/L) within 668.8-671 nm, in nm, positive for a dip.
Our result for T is 0.09 nm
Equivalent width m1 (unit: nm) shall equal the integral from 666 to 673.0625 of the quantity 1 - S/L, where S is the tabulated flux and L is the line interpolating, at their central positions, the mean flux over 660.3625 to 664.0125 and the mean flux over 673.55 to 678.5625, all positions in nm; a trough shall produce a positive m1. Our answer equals 0.181 nm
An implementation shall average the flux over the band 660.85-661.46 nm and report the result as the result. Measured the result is 7.4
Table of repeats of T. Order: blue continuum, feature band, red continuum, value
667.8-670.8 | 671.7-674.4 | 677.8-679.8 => -0.03 nm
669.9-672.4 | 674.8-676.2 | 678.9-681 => -0.08 nm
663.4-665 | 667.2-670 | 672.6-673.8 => 0.04 nm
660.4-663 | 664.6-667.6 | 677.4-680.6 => 0.01 nm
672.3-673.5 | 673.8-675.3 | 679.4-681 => -0.06 nm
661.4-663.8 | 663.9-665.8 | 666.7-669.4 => 0.03 nm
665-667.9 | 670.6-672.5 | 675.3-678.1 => 0.05 nm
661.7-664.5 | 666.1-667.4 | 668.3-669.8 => -0.02 nm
